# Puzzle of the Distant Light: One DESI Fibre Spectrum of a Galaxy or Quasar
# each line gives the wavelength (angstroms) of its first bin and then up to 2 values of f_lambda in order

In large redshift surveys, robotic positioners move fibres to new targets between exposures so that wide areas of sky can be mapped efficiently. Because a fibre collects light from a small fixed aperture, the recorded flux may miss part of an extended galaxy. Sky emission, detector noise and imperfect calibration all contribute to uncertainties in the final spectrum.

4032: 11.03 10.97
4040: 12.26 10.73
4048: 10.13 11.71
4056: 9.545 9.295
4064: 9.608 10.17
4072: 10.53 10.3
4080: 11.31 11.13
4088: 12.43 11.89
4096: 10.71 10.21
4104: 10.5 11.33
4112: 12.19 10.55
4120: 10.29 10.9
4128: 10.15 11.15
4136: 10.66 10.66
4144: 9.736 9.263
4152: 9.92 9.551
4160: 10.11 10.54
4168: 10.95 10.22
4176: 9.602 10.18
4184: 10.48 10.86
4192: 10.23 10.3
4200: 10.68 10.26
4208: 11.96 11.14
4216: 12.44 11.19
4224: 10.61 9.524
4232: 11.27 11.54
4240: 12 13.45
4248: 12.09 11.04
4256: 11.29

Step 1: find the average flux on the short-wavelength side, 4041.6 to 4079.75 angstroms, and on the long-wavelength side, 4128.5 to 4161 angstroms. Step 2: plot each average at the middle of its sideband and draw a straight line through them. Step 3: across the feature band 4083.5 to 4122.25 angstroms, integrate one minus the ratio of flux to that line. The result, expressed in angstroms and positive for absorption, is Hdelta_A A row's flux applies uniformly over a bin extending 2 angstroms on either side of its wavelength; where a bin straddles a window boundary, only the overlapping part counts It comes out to -3.4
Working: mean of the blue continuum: 10.3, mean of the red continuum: 10.1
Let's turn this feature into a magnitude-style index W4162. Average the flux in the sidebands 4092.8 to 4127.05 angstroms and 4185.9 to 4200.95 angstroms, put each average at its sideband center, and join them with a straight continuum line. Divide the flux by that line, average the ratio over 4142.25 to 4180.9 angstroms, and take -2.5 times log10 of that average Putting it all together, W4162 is 0.07 mag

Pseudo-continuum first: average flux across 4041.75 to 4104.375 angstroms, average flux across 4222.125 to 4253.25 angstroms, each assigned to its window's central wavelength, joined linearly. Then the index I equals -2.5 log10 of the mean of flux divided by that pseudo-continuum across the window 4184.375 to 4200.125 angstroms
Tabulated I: 0.074 mag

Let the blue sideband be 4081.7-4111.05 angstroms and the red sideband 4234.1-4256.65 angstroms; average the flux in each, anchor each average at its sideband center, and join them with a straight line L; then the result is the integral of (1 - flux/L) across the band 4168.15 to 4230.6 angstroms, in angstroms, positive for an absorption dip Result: 5.6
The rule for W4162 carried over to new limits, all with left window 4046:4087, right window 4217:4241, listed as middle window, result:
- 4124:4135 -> 0.00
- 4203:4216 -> -0.04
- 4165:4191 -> 0.05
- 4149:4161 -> 0.10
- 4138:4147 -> 0.06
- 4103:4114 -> -0.08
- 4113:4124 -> 0.00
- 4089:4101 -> -0.06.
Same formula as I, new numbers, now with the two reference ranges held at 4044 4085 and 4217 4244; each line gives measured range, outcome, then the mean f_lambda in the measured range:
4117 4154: 0.045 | 10.3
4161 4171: 0.029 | 10.6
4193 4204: 0.067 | 10.4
